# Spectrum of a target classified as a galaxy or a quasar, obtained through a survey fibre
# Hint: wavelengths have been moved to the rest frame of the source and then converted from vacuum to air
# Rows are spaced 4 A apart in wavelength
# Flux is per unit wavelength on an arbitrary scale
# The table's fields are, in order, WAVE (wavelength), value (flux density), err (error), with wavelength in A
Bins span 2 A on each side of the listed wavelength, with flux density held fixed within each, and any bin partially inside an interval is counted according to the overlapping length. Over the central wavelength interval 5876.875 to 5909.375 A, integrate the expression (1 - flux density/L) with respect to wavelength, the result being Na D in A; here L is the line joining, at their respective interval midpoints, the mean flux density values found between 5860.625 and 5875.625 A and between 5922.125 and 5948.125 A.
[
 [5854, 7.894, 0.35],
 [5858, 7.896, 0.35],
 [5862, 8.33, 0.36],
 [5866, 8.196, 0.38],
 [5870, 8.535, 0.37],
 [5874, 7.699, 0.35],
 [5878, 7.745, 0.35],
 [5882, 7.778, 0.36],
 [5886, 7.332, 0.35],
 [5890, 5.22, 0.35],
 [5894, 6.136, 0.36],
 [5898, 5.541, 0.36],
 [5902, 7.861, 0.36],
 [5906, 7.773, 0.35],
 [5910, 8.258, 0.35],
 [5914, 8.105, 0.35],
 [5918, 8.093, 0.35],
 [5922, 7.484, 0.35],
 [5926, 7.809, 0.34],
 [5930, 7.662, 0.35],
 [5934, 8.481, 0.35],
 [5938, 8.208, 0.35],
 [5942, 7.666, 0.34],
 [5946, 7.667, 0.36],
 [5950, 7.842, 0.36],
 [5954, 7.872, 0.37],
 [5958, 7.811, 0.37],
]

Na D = 4.5 A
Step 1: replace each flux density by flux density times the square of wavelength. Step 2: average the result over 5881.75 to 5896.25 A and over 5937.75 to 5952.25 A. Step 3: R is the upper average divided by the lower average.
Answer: 1.23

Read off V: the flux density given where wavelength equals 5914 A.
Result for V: 8.105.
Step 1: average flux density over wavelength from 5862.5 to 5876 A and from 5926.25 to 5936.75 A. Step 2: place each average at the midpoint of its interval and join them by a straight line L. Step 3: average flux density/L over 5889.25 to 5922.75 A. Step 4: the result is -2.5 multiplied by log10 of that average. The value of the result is 0.123 mag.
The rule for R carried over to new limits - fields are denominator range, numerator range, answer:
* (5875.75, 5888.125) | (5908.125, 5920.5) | 1.08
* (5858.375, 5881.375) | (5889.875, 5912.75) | 0.87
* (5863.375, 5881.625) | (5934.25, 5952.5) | 1.01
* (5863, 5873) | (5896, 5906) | 0.84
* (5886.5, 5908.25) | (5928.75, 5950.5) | 1.22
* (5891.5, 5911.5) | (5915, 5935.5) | 1.13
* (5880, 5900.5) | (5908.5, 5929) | 1.24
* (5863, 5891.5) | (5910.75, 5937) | 1.07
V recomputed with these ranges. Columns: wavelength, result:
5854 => 7.894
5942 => 7.666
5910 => 8.258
